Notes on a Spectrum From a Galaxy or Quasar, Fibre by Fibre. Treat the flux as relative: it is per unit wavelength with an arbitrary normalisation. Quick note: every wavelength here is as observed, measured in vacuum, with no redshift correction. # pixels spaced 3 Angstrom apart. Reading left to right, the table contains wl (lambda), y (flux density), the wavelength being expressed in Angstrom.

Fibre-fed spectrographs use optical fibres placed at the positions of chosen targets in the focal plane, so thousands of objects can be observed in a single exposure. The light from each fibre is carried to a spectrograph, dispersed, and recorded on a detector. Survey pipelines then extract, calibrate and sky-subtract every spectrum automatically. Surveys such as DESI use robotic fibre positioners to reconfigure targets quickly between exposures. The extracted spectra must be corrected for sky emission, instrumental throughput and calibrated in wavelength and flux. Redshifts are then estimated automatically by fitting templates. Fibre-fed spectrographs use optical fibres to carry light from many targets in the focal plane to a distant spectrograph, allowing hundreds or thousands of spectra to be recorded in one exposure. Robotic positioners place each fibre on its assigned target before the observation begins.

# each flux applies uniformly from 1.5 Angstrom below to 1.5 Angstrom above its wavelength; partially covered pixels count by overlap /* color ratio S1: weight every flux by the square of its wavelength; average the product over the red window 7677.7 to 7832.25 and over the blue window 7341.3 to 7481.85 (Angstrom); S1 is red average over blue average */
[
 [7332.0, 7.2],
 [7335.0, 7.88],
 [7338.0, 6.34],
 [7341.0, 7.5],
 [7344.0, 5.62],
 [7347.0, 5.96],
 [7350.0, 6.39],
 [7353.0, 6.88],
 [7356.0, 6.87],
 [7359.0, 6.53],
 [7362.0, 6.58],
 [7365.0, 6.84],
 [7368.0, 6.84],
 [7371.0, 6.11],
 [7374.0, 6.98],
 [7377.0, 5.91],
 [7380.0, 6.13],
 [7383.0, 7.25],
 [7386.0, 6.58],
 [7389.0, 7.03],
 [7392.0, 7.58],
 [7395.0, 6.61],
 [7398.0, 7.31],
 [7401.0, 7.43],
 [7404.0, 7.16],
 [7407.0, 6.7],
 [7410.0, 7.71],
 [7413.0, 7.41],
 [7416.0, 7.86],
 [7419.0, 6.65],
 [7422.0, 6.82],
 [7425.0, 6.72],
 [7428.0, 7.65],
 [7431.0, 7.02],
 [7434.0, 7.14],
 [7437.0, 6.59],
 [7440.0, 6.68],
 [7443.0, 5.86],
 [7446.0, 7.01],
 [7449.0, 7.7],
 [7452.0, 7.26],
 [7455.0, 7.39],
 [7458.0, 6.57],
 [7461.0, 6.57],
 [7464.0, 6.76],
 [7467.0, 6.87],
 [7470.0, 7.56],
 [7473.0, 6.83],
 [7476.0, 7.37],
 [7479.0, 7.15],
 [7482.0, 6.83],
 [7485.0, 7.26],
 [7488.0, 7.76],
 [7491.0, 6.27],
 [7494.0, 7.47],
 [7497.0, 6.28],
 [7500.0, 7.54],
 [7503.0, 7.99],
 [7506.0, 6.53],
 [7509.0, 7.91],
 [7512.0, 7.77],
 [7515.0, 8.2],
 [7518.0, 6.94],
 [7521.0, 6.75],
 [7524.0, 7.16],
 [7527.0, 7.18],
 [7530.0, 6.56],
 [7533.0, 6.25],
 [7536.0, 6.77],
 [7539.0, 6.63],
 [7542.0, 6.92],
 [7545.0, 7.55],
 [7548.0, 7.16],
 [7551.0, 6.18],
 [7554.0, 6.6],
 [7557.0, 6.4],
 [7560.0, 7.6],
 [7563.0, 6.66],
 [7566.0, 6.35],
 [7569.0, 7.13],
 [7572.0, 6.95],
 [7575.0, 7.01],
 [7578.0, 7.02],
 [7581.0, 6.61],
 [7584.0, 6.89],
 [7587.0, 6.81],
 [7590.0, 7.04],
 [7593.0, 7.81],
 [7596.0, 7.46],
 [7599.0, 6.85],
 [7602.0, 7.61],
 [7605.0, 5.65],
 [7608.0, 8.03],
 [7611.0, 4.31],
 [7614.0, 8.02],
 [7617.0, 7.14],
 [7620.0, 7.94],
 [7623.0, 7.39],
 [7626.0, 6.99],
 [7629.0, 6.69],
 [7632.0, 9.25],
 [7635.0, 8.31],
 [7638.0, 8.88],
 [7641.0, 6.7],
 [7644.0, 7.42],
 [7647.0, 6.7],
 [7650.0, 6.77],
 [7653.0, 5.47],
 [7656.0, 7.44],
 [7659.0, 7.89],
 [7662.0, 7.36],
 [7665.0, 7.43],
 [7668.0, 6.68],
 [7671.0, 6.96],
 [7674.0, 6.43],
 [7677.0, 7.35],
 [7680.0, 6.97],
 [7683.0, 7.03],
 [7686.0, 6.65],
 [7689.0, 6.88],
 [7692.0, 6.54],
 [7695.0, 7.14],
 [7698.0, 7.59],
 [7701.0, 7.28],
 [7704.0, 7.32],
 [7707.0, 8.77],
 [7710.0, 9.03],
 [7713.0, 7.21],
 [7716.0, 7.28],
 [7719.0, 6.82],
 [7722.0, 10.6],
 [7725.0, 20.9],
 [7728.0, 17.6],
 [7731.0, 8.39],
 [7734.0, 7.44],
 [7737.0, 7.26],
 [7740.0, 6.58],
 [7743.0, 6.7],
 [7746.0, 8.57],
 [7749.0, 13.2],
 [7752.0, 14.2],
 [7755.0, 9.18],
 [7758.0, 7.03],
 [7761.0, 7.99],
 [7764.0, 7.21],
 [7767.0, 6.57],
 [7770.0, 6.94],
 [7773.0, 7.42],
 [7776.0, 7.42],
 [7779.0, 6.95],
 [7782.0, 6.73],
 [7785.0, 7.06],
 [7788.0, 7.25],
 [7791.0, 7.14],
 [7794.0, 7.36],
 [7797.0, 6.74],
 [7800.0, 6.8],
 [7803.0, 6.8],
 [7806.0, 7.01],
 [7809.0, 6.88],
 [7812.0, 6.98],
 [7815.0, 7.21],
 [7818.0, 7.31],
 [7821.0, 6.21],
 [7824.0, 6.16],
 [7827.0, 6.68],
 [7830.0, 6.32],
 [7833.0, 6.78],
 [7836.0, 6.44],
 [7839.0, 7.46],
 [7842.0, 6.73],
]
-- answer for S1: 1.27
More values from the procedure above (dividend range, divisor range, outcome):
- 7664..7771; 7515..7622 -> 1.27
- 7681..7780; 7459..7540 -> 1.29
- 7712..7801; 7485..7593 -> 1.30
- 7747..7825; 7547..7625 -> 1.15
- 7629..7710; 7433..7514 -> 1.09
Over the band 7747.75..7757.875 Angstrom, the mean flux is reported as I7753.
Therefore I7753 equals 11.5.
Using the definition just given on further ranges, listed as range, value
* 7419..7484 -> 6.96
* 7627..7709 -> 7.26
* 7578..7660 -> 7.18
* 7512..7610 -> 6.96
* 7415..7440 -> 7.02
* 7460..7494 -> 7.05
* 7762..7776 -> 7.11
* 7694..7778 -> 8.91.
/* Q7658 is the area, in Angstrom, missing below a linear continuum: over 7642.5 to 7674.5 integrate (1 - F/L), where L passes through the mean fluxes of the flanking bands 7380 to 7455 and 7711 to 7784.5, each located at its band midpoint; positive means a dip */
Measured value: 5.6 Angstrom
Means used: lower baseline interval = 7.06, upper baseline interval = 8.98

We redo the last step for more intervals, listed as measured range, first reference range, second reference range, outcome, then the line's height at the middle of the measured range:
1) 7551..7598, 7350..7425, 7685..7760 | 6.8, 8.1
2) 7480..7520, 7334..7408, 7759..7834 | -2.7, 6.82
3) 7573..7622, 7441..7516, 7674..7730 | 6.0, 8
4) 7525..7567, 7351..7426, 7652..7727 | 3.8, 7.45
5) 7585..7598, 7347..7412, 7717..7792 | 1.2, 8.01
